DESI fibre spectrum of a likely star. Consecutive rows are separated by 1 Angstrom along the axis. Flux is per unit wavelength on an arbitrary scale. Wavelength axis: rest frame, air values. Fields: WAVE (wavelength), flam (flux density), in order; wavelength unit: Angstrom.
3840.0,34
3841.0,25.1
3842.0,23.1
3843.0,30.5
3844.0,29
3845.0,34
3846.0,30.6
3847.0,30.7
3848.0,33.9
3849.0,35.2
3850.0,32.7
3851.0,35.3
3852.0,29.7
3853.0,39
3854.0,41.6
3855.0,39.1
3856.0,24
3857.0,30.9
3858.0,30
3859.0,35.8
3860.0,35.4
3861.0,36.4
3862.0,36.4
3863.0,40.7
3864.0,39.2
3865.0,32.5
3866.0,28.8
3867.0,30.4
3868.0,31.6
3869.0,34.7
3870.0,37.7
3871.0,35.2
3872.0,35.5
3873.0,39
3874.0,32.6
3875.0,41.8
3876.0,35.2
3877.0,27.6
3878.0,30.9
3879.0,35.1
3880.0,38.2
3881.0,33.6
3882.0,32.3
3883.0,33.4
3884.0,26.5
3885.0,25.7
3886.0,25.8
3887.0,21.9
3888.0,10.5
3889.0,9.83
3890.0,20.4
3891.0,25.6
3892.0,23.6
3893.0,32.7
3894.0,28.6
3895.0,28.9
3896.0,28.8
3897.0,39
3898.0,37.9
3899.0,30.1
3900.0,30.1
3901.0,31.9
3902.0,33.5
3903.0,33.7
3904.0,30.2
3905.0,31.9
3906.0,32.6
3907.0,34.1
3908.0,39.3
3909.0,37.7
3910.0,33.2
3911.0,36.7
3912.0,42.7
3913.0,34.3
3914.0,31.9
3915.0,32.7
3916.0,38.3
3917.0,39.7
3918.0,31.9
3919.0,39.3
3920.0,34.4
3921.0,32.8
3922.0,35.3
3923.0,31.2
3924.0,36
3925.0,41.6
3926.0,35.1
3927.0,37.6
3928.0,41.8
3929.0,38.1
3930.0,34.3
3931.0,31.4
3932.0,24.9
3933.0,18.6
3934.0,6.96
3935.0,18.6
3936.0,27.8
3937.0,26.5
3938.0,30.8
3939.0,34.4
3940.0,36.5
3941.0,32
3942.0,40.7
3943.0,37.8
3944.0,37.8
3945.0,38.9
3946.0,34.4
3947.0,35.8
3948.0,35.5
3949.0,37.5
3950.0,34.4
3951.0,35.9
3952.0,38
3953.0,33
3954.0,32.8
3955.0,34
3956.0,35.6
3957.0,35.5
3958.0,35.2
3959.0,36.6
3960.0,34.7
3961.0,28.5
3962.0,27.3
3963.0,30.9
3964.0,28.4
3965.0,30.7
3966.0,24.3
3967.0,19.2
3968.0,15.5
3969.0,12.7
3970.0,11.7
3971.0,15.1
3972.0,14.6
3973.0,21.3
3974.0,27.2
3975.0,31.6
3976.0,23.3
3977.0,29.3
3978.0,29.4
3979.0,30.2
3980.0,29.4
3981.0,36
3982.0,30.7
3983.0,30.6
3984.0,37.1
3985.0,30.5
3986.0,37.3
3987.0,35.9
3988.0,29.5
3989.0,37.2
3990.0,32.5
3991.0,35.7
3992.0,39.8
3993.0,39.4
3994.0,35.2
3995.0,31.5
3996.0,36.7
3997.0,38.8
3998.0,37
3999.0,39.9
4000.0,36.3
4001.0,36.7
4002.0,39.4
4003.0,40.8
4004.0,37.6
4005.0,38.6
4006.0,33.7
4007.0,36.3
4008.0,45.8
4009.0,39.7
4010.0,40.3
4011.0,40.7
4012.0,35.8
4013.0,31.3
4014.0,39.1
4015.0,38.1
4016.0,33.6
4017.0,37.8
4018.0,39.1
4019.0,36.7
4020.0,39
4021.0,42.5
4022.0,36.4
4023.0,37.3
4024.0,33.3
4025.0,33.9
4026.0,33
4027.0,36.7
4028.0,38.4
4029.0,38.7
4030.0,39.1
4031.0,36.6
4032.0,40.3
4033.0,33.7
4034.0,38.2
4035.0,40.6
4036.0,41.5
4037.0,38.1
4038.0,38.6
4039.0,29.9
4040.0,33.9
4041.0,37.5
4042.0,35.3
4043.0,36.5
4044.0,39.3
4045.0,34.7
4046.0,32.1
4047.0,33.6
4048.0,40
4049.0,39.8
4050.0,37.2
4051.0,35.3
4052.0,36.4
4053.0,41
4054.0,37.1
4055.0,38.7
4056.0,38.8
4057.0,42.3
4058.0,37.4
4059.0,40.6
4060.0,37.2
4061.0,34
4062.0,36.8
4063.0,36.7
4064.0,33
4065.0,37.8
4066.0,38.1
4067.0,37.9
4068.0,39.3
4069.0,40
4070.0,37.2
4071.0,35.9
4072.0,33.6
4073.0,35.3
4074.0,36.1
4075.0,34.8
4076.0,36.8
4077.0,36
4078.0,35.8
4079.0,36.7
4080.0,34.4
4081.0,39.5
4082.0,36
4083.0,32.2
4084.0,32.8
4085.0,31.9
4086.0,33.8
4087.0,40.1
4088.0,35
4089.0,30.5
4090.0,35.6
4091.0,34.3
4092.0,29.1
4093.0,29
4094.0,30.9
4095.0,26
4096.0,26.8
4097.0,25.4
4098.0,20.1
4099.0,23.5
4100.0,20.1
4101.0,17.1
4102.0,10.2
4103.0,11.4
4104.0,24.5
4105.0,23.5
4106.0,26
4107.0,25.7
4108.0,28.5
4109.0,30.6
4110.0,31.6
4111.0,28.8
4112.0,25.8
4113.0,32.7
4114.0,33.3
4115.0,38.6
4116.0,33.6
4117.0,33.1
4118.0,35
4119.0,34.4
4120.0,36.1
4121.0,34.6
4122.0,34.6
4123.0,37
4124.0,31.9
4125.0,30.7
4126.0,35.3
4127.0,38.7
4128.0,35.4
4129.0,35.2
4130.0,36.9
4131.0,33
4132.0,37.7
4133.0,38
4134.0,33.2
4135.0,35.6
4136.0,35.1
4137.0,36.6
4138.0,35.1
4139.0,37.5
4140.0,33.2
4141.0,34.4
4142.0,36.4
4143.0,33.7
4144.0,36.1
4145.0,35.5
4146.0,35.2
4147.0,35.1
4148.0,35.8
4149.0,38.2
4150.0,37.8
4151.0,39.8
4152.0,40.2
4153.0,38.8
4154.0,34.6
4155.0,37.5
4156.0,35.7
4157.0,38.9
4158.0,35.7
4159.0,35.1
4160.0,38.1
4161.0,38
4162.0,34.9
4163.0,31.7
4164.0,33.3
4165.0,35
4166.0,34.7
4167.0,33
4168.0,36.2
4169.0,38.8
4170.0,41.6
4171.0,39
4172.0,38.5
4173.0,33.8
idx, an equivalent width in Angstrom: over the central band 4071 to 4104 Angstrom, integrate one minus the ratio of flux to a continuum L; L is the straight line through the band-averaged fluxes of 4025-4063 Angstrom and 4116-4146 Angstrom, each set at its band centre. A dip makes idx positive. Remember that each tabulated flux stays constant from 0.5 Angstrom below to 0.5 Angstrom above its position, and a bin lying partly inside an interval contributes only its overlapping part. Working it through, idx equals 5.4 Angstrom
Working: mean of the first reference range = 37.2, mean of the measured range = 30.3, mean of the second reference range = 35.1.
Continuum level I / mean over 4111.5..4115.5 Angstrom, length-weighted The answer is 32.6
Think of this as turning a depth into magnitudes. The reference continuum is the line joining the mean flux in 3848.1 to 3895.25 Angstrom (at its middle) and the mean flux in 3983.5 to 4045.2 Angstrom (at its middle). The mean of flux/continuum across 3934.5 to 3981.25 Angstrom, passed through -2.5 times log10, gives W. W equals 0.17 mag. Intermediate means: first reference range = 31.7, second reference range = 37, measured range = 29.9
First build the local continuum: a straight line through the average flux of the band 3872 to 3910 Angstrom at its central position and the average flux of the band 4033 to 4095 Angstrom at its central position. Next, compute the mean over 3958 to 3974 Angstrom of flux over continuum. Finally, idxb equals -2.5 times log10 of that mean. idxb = 0.35 mag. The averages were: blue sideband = 30.7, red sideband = 36.1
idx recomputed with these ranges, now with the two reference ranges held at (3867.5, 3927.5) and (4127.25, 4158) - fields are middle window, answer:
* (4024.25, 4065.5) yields -2.8 Angstrom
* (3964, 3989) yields 5.3 Angstrom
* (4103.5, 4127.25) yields 2.7 Angstrom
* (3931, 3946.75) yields 1.5 Angstrom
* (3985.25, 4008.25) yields -1.9 Angstrom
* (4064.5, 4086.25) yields -0.5 Angstrom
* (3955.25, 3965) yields 0.3 Angstrom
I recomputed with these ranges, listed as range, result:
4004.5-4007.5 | 36.2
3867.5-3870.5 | 34.7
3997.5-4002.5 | 37.9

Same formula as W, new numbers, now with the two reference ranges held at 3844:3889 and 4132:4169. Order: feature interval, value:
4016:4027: -0.07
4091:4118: 0.31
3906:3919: -0.09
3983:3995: -0.03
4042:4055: -0.07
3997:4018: -0.11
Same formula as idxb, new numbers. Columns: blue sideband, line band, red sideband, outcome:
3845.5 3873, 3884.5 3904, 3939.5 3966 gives 0.25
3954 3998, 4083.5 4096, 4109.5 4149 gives 0.04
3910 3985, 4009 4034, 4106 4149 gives -0.15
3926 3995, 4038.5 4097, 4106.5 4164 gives -0.07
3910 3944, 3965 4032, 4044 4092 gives 0.04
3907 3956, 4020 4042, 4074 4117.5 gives -0.18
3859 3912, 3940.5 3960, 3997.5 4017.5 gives -0.02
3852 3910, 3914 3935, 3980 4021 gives 0.03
